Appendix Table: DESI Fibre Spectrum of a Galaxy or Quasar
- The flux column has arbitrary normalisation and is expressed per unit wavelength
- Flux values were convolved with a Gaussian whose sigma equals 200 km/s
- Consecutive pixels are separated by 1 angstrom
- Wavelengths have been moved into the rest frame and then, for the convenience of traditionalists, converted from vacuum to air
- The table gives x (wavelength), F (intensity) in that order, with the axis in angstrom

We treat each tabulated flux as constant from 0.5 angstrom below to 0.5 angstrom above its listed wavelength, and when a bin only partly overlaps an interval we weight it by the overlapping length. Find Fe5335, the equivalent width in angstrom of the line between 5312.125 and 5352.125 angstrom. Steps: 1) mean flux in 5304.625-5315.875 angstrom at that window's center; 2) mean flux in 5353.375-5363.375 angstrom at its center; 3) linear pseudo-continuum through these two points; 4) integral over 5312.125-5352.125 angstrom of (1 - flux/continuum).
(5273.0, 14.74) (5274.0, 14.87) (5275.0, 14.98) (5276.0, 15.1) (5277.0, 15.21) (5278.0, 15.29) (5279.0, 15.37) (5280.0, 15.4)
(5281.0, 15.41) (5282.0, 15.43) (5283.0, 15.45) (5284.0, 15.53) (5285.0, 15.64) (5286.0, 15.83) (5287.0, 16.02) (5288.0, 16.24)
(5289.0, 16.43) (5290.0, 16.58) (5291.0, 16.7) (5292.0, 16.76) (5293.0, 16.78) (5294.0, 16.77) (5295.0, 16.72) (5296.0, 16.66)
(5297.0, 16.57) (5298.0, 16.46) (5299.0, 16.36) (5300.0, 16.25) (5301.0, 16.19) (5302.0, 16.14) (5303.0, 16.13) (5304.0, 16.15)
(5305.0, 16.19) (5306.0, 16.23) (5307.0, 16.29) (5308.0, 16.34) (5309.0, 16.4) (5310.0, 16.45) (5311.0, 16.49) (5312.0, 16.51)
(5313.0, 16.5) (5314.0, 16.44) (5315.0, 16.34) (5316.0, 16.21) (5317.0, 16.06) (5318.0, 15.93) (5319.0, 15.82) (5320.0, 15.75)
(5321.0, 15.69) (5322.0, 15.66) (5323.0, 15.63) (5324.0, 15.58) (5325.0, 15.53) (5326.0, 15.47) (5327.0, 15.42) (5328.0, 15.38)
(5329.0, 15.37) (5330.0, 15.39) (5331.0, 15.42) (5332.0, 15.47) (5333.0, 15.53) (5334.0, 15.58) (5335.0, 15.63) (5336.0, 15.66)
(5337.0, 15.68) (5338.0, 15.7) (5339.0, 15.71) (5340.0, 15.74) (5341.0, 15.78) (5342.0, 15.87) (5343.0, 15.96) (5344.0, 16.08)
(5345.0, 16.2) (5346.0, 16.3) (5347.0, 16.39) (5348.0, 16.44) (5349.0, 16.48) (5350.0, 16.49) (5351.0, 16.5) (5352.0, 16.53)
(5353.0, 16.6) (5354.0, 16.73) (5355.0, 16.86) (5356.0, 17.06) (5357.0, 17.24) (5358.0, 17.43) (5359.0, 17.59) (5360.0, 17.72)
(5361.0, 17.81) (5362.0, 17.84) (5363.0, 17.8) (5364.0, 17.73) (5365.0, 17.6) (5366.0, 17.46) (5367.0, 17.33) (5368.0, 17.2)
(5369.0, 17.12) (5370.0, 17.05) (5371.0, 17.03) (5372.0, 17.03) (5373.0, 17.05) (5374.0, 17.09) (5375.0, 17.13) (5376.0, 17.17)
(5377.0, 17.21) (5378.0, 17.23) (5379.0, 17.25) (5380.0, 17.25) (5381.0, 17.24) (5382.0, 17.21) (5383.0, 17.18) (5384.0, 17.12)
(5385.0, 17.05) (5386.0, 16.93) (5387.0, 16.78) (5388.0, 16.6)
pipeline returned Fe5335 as 2.3 angstrom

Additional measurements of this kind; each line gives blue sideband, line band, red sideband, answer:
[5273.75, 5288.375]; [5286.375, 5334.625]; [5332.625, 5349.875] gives -1.3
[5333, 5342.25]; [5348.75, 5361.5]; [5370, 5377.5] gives -0.5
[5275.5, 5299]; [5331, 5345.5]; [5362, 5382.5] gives 0.9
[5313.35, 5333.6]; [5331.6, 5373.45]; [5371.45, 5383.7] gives -0.4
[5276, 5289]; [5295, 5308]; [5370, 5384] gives -0.3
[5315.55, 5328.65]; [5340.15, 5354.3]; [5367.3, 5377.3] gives 0.1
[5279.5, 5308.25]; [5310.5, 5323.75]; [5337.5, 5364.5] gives 0.3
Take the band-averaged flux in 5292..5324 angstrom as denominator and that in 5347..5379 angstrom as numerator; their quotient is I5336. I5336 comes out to 1.1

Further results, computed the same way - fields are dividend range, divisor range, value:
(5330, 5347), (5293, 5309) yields 0.96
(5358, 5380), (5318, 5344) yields 1.11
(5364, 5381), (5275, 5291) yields 1.10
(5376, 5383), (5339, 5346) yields 1.08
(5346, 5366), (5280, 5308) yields 1.05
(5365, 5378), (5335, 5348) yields 1.08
